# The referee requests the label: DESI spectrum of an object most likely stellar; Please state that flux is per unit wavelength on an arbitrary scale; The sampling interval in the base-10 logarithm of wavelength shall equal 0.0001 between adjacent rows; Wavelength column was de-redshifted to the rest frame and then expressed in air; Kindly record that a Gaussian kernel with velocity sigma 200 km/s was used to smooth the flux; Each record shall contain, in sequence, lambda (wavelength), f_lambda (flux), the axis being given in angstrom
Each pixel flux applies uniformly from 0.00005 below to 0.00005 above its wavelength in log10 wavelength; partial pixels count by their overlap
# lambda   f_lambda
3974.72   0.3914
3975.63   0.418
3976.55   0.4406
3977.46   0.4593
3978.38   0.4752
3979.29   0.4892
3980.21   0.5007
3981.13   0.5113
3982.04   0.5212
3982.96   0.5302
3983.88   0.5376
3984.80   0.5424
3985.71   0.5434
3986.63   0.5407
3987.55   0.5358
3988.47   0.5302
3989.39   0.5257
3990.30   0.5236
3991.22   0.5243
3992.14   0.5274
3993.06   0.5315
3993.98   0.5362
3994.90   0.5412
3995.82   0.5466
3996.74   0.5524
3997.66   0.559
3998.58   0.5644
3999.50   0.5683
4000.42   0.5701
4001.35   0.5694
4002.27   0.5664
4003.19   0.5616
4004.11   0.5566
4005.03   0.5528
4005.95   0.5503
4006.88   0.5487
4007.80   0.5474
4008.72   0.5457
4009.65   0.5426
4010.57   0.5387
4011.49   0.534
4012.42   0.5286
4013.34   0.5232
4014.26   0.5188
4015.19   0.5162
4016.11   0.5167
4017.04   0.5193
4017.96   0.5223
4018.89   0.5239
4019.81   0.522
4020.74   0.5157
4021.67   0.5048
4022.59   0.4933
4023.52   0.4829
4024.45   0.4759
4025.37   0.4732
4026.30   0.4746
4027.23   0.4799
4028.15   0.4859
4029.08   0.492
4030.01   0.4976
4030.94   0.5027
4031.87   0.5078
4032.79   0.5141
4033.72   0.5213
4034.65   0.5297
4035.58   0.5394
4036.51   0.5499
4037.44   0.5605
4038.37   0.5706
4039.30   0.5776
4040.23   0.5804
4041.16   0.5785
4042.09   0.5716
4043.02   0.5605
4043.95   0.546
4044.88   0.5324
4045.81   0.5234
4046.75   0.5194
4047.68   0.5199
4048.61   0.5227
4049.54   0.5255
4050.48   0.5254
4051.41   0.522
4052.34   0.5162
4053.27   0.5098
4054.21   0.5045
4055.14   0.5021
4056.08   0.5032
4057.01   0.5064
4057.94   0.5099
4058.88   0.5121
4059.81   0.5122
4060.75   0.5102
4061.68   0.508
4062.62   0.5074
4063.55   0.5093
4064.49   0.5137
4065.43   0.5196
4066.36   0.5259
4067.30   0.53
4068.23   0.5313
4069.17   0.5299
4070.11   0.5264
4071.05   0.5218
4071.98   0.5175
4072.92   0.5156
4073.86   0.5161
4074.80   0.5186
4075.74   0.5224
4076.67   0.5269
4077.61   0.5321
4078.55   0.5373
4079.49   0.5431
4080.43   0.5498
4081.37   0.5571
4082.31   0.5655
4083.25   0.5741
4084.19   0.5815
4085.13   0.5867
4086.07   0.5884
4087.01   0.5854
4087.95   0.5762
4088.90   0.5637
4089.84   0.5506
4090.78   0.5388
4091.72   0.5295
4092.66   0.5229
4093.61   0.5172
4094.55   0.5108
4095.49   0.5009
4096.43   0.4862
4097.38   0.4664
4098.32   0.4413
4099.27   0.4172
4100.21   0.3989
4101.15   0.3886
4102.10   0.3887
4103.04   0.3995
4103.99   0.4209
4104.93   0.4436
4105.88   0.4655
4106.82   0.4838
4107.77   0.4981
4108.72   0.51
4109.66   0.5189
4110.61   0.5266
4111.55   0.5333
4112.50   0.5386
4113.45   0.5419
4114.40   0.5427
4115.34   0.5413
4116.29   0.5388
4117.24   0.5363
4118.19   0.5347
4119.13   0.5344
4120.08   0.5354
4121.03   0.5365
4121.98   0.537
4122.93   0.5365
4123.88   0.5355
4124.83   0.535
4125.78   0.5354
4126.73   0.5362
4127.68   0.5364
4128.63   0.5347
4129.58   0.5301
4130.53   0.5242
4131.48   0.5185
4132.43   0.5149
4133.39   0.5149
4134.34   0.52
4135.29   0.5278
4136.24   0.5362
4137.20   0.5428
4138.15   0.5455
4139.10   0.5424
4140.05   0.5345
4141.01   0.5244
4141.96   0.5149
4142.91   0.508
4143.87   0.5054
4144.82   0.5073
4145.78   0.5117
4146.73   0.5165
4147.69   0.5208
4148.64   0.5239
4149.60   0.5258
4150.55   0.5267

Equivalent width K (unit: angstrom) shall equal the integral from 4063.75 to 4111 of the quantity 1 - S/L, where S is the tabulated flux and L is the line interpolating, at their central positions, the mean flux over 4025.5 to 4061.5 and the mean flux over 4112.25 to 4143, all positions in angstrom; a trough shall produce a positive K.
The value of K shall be 1.5 angstrom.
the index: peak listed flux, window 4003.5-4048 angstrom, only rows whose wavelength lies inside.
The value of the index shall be 0.5804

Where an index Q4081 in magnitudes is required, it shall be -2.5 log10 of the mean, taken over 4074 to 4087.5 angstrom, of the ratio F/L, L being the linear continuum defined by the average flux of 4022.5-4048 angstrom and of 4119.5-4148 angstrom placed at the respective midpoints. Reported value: -0.058 mag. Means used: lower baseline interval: 0.524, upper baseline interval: 0.527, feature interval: 0.554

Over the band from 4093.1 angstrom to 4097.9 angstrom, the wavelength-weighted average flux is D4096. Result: 0.496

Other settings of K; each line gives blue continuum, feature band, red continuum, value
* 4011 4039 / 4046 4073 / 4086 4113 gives -0.70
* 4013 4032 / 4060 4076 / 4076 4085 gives 0.68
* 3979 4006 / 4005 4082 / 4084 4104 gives -0.65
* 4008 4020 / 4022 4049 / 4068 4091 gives 0.53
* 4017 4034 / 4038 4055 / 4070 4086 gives -0.71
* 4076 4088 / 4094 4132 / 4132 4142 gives 2.91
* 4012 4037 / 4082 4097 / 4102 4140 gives -0.95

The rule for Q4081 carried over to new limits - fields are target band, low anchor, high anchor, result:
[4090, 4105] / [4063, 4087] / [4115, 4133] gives 0.159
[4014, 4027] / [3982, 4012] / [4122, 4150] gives 0.080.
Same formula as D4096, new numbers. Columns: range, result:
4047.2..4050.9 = 0.523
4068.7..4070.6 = 0.526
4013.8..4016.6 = 0.517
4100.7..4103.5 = 0.392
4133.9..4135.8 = 0.525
